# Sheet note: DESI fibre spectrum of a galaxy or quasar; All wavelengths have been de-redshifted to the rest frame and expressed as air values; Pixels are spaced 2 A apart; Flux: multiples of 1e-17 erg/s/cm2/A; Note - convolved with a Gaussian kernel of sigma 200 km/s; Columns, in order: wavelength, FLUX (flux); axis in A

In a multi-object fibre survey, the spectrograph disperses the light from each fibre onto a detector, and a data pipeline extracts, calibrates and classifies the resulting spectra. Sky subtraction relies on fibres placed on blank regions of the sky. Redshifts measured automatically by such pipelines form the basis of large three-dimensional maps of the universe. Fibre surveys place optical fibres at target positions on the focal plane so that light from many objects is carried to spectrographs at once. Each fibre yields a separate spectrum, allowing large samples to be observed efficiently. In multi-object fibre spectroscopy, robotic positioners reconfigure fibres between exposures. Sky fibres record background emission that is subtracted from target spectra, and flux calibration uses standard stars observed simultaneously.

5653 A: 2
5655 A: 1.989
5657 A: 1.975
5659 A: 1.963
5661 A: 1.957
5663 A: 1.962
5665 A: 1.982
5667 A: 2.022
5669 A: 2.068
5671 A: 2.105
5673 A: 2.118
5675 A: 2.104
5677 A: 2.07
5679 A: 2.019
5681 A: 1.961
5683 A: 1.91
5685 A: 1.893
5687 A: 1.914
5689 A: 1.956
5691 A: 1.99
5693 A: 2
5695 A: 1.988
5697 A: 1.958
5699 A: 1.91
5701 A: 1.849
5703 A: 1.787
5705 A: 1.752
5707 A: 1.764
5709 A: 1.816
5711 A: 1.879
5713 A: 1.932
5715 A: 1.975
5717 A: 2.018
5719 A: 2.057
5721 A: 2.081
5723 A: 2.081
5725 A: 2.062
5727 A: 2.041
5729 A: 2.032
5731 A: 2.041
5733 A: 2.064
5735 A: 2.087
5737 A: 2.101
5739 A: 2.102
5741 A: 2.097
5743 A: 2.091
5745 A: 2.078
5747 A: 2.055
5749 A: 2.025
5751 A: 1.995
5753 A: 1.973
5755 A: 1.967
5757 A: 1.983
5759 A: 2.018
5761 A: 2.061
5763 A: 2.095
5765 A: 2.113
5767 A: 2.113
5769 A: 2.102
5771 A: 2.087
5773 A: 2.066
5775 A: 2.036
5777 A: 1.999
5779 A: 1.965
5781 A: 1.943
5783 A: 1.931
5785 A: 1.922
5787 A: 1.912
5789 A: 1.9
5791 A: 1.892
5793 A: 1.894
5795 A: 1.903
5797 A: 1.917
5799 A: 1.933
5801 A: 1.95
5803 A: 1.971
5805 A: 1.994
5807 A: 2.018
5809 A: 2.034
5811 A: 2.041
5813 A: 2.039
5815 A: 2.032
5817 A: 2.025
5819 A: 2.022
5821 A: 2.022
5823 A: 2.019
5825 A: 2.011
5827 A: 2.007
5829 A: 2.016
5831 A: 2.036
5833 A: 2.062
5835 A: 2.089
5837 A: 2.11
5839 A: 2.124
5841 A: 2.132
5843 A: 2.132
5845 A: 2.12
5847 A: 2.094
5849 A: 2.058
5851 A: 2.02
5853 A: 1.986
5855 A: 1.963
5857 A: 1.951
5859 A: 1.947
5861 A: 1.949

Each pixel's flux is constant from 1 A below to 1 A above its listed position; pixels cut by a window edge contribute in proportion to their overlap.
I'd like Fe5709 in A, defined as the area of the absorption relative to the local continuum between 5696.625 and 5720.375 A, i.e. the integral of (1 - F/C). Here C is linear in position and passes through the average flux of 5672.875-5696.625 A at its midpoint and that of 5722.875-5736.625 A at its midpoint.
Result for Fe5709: 1.6 A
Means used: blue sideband 1.99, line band 1.89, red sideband 2.06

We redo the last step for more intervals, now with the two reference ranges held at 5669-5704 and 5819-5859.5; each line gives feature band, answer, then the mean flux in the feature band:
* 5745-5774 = -0.6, 2.05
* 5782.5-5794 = 0.7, 1.91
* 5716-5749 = -1.2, 2.07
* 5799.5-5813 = 0.2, 2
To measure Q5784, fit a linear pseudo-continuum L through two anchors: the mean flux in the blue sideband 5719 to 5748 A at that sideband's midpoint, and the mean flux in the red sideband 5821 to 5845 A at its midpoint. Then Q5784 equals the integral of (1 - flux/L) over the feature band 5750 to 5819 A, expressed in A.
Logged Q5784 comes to 2.5 A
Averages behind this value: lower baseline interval 2.07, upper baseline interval 2.07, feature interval 2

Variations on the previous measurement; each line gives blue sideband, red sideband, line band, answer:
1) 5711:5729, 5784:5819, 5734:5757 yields -0.5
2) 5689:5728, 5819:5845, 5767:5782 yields -0.2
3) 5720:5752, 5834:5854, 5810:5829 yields 0.5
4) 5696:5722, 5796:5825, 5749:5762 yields -0.3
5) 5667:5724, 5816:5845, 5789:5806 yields 0.9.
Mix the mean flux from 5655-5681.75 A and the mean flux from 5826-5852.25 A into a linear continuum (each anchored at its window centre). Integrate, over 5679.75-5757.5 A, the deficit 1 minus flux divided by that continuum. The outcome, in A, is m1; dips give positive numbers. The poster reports 2.2 A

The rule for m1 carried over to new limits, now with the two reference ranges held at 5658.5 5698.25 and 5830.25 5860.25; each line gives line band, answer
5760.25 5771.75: -0.4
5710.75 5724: 0.0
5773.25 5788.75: 0.5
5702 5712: 1.0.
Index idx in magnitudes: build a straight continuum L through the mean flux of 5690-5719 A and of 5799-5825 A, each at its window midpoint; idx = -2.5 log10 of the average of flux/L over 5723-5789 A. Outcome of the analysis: -0.04 mag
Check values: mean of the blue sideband 1.91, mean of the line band 2.03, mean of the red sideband 2.01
